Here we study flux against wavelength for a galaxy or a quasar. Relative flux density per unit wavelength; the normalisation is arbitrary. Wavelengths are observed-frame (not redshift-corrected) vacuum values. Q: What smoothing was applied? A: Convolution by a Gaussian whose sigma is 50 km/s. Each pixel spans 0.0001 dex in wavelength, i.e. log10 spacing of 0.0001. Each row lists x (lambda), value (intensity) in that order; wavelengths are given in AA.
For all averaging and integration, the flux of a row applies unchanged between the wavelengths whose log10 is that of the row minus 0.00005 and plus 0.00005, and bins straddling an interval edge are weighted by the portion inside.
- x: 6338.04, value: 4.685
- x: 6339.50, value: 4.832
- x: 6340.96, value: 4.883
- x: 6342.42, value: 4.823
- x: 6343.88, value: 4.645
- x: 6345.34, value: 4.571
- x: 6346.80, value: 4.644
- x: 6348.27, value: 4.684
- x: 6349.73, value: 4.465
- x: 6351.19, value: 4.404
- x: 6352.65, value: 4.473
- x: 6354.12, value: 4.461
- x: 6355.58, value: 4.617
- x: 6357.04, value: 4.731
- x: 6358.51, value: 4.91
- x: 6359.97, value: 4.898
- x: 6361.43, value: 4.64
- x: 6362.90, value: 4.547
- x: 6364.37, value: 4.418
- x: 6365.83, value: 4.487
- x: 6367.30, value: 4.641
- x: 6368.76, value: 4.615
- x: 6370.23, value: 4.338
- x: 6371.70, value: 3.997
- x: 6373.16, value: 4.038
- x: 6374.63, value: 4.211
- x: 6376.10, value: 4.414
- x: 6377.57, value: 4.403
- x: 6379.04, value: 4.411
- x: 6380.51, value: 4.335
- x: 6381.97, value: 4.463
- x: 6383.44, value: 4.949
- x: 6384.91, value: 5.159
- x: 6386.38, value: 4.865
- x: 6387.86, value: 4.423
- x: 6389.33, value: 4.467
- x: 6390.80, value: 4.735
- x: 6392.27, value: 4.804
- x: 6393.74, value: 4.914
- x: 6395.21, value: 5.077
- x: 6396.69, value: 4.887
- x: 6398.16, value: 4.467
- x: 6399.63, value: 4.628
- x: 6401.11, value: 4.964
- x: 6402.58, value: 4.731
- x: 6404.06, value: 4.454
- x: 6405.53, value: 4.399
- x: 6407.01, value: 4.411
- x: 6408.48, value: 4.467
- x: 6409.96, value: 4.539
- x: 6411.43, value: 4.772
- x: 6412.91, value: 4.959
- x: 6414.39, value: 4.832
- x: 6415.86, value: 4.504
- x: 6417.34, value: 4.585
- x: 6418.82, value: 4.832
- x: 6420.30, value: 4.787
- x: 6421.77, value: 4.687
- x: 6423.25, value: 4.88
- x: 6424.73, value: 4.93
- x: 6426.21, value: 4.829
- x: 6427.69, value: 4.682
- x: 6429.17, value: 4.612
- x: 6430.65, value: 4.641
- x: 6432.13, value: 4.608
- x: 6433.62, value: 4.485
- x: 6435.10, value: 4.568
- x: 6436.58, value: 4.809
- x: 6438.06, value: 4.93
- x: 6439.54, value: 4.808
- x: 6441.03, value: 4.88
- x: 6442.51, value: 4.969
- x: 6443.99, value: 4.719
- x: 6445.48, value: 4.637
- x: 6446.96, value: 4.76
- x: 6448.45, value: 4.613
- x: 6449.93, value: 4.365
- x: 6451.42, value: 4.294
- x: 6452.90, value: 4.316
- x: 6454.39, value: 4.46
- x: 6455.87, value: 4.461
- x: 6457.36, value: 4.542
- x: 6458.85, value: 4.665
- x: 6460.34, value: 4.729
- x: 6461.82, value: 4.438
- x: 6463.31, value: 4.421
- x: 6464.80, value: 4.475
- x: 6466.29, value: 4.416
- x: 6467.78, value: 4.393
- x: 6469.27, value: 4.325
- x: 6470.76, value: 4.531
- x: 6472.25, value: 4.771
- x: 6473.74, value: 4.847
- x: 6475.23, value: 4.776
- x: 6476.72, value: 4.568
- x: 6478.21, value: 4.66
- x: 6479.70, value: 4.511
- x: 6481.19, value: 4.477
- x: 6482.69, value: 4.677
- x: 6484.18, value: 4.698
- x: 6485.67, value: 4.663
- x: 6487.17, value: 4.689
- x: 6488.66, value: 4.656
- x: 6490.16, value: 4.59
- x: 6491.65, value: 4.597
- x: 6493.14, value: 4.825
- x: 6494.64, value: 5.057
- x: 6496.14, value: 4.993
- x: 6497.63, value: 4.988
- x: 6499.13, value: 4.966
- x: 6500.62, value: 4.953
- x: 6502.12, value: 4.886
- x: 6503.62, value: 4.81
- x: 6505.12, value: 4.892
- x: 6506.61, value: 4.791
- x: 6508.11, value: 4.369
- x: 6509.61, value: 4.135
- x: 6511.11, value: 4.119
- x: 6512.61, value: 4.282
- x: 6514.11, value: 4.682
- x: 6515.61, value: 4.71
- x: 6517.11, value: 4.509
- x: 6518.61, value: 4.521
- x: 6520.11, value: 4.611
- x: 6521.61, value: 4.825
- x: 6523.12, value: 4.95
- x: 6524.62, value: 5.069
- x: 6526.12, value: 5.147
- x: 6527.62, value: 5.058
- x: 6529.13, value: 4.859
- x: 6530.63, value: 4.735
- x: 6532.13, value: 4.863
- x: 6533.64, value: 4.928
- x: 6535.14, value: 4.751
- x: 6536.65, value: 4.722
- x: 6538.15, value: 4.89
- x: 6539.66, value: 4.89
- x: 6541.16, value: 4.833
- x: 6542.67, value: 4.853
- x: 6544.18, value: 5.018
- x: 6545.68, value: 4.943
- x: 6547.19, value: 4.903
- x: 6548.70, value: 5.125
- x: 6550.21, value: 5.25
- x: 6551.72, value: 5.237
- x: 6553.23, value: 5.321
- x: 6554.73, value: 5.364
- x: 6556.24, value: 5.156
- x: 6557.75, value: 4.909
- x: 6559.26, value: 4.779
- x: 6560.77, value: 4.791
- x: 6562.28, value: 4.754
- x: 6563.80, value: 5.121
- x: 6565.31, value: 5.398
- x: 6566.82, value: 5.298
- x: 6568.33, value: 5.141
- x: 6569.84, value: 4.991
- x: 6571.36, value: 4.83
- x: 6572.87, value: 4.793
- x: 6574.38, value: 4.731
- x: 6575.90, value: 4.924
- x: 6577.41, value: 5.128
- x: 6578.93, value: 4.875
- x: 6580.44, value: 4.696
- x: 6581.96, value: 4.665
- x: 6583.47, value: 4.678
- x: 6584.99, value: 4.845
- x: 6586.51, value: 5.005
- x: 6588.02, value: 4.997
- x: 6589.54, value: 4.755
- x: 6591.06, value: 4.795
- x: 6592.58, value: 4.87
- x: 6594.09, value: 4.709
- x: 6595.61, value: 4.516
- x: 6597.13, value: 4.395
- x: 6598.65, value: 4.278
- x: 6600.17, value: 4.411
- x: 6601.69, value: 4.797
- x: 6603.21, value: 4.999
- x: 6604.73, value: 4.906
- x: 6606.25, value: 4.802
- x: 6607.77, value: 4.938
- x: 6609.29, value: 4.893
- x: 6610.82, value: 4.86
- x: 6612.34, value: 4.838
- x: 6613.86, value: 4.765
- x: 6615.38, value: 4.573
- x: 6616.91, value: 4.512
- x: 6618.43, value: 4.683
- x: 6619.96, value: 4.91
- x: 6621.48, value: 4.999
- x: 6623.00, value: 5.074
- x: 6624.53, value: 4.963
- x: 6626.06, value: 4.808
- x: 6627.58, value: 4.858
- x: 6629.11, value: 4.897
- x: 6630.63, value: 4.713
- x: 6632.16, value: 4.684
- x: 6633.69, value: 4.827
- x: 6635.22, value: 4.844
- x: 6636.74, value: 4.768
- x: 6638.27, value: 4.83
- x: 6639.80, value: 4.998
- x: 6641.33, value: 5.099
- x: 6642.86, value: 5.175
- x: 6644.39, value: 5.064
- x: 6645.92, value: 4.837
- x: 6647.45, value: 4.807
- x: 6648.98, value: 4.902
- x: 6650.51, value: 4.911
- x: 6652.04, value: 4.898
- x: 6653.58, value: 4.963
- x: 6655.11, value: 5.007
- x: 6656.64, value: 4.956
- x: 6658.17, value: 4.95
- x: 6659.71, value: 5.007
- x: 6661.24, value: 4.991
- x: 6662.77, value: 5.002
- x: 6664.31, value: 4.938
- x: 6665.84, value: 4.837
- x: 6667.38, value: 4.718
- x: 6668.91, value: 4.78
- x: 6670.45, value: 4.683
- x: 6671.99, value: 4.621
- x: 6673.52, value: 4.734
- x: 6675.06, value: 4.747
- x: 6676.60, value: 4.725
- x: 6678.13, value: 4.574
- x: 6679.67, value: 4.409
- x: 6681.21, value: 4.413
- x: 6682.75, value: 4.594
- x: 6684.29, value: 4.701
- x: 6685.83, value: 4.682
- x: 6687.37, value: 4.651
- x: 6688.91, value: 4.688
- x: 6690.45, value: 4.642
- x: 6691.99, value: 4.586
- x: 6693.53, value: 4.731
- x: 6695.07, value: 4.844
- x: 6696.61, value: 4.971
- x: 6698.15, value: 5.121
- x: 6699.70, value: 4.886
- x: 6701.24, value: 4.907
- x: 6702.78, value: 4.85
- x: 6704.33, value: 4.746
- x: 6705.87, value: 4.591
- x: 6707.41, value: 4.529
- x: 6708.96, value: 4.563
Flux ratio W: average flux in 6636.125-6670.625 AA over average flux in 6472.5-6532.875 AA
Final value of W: 1.04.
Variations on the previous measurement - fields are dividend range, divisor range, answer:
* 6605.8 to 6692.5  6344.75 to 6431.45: 1.04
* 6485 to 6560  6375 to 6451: 1.03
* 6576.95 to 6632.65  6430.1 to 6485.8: 1.04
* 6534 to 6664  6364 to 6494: 1.06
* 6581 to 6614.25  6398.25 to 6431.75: 1.02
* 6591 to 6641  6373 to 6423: 1.03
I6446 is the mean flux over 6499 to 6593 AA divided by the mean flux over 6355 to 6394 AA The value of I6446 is 1.07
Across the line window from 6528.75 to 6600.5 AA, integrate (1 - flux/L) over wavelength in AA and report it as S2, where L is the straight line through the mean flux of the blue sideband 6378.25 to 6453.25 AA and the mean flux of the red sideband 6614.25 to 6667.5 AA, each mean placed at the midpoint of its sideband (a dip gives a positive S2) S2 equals -1.1 AA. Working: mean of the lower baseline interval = 4.69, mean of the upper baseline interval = 4.89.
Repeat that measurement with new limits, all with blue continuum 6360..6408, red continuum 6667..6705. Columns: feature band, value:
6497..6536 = -0.9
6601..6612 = -0.5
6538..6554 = -1.3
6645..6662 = -0.8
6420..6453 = -0.7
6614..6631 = -0.5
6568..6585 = -0.7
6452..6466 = 0.4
